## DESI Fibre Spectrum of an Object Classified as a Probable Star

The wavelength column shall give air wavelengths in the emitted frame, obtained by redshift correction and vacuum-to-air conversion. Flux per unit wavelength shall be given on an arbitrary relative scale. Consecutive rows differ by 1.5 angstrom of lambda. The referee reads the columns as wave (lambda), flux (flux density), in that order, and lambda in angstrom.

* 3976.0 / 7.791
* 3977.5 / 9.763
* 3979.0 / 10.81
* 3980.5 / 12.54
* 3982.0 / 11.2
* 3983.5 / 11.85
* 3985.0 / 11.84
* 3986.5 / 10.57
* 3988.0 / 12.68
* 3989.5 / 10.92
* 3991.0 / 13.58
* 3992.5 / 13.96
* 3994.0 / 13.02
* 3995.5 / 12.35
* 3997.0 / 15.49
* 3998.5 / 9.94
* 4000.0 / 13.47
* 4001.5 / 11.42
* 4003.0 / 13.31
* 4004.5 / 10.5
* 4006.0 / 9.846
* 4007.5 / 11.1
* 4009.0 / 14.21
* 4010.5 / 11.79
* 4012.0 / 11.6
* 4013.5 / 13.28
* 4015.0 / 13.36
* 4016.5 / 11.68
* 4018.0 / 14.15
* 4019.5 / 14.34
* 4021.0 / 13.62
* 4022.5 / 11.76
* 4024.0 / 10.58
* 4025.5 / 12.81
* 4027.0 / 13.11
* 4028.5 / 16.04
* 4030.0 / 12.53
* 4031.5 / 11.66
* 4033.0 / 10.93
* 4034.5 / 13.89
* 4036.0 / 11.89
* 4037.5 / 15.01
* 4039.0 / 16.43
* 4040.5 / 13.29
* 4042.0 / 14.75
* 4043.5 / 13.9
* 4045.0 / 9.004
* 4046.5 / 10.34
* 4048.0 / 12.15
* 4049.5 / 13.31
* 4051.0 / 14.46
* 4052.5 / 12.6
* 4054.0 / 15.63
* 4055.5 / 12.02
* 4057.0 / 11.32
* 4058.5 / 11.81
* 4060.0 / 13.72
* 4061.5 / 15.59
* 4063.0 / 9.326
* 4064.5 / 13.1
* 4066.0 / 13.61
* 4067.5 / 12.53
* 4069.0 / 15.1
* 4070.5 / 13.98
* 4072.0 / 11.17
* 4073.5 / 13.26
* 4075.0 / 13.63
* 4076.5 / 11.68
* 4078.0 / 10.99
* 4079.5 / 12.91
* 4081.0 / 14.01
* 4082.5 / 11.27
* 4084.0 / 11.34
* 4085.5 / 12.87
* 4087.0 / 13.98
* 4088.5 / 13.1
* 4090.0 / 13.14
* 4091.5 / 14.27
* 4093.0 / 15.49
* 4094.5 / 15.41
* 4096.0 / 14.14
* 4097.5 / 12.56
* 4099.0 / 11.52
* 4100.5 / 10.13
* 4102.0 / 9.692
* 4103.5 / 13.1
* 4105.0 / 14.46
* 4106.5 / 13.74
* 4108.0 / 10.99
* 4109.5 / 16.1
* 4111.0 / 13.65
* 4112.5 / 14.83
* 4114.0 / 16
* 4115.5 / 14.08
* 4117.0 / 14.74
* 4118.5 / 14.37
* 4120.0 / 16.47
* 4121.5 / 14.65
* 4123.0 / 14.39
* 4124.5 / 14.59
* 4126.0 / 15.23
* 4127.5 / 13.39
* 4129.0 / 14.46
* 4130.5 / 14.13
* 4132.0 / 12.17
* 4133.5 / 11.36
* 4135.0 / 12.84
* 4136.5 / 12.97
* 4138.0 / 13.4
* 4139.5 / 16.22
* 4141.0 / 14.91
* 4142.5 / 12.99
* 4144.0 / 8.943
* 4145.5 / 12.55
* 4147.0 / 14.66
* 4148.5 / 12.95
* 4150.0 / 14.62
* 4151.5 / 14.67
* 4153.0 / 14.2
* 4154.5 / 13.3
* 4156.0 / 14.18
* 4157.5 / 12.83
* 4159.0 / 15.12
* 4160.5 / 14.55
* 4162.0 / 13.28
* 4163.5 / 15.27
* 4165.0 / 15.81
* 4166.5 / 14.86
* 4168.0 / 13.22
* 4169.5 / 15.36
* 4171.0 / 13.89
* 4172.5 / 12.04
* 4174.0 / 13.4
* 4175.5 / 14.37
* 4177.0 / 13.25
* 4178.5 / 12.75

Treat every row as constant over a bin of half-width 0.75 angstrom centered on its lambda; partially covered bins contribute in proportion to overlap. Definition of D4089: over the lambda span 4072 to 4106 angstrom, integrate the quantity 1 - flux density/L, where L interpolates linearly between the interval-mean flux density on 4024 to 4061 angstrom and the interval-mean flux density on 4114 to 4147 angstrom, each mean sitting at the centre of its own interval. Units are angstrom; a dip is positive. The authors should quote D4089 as 1.5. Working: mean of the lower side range 13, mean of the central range 12.8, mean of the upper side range 13.8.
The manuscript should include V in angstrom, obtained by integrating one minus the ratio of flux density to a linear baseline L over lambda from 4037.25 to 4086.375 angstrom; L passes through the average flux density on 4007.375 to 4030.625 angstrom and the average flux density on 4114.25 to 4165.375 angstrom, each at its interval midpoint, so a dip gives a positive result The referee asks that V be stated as 1.4 angstrom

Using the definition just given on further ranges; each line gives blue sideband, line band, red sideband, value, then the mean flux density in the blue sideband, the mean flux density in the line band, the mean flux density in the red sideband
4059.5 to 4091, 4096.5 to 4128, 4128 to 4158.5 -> -1.4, 12.9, 13.8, 13.4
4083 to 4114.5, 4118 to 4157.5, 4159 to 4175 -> 0.2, 13.3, 13.8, 14.2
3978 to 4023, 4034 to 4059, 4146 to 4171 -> -0.3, 12.3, 13.1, 14.3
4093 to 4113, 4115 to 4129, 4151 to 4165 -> -1.2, 13.2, 14.7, 14.2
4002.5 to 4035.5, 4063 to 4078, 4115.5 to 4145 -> 0.3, 12.5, 12.8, 13.8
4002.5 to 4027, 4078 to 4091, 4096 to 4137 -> 0.5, 12.4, 12.7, 13.6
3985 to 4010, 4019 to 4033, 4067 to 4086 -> -0.5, 12.3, 12.8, 12.7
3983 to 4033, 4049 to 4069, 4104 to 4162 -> 0.0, 12.5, 13.1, 13.9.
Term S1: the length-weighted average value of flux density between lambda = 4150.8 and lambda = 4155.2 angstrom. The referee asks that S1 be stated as 14.1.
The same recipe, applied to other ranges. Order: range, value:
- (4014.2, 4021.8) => 13.4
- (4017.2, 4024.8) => 12.9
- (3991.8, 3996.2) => 13.1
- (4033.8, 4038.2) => 13.6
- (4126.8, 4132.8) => 13.5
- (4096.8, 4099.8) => 12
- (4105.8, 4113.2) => 13.9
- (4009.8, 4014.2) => 12.2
